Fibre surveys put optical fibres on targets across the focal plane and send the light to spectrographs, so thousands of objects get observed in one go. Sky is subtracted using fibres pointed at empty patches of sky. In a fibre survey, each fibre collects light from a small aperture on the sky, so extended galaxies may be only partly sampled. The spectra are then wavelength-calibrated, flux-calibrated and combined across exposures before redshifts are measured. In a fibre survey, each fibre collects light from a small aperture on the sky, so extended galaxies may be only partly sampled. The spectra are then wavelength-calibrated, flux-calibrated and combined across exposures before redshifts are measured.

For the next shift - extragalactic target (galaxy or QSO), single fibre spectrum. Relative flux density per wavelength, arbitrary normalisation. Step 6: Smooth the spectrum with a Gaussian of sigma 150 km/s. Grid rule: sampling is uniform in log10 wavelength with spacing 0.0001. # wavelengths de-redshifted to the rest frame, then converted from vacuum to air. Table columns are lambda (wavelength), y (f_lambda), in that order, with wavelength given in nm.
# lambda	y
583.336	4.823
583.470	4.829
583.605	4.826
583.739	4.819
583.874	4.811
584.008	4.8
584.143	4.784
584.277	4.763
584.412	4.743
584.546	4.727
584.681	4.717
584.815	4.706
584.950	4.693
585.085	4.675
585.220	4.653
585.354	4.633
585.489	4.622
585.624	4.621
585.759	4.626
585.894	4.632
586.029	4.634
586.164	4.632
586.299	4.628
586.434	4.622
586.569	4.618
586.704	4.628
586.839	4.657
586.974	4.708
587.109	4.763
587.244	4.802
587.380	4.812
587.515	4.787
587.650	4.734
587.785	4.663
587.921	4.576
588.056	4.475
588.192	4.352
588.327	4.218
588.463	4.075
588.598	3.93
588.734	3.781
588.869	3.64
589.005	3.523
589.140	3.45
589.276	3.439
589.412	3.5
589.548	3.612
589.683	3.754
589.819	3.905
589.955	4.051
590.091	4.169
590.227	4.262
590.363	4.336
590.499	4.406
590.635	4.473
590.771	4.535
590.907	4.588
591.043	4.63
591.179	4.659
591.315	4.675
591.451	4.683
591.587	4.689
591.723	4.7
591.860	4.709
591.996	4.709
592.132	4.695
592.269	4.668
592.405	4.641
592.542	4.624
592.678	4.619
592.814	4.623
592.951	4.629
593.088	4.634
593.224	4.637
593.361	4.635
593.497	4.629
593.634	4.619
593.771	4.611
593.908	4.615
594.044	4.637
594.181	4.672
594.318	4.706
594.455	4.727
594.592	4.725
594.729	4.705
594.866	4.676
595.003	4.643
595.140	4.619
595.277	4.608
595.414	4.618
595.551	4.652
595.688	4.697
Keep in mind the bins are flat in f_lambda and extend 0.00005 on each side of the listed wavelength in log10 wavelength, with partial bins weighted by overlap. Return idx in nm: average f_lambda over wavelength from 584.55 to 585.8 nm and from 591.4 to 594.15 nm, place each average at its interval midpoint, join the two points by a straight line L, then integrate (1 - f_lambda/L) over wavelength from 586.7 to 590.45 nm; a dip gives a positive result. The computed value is 0.37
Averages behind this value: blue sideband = 4.66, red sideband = 4.65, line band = 4.19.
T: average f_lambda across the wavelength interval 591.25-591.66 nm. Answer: 4.69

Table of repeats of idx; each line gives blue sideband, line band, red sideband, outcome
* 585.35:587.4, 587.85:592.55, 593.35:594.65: 0.406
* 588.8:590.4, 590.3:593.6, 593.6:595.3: -0.322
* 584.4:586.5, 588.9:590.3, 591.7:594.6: 0.268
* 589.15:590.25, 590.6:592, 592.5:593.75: -0.153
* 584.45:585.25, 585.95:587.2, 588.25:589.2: -0.103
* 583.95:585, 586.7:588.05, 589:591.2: -0.094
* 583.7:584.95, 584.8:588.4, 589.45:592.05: -0.006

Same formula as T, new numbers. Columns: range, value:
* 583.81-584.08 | 4.8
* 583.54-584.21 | 4.81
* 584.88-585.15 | 4.67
